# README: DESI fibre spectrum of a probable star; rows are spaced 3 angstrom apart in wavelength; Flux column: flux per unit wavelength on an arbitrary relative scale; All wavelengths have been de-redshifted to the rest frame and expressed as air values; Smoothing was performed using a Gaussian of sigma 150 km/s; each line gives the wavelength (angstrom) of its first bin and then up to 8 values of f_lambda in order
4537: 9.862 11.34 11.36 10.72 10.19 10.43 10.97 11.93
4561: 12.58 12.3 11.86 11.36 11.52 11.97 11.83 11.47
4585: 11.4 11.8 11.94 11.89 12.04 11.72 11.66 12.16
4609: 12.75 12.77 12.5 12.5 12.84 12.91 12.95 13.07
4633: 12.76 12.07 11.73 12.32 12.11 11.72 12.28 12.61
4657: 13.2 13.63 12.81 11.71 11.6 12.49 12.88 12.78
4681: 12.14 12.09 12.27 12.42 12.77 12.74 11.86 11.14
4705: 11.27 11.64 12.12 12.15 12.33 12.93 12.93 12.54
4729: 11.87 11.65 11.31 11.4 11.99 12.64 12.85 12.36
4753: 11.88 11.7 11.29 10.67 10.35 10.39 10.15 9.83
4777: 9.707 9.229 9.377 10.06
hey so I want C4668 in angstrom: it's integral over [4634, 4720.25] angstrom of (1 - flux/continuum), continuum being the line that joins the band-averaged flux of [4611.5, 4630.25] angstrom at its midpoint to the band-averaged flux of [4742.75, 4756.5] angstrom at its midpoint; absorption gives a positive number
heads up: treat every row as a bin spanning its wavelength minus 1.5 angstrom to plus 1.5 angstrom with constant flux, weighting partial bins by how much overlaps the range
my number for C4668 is 2.2 angstrom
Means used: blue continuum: 12.8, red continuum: 12.3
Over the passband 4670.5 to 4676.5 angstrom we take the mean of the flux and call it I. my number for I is 12.7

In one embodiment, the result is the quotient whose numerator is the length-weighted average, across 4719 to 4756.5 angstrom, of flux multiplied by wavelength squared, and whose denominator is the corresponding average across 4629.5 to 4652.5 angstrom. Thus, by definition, 1.0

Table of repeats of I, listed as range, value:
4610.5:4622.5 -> 12.7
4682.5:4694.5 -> 12.4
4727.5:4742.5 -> 11.6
